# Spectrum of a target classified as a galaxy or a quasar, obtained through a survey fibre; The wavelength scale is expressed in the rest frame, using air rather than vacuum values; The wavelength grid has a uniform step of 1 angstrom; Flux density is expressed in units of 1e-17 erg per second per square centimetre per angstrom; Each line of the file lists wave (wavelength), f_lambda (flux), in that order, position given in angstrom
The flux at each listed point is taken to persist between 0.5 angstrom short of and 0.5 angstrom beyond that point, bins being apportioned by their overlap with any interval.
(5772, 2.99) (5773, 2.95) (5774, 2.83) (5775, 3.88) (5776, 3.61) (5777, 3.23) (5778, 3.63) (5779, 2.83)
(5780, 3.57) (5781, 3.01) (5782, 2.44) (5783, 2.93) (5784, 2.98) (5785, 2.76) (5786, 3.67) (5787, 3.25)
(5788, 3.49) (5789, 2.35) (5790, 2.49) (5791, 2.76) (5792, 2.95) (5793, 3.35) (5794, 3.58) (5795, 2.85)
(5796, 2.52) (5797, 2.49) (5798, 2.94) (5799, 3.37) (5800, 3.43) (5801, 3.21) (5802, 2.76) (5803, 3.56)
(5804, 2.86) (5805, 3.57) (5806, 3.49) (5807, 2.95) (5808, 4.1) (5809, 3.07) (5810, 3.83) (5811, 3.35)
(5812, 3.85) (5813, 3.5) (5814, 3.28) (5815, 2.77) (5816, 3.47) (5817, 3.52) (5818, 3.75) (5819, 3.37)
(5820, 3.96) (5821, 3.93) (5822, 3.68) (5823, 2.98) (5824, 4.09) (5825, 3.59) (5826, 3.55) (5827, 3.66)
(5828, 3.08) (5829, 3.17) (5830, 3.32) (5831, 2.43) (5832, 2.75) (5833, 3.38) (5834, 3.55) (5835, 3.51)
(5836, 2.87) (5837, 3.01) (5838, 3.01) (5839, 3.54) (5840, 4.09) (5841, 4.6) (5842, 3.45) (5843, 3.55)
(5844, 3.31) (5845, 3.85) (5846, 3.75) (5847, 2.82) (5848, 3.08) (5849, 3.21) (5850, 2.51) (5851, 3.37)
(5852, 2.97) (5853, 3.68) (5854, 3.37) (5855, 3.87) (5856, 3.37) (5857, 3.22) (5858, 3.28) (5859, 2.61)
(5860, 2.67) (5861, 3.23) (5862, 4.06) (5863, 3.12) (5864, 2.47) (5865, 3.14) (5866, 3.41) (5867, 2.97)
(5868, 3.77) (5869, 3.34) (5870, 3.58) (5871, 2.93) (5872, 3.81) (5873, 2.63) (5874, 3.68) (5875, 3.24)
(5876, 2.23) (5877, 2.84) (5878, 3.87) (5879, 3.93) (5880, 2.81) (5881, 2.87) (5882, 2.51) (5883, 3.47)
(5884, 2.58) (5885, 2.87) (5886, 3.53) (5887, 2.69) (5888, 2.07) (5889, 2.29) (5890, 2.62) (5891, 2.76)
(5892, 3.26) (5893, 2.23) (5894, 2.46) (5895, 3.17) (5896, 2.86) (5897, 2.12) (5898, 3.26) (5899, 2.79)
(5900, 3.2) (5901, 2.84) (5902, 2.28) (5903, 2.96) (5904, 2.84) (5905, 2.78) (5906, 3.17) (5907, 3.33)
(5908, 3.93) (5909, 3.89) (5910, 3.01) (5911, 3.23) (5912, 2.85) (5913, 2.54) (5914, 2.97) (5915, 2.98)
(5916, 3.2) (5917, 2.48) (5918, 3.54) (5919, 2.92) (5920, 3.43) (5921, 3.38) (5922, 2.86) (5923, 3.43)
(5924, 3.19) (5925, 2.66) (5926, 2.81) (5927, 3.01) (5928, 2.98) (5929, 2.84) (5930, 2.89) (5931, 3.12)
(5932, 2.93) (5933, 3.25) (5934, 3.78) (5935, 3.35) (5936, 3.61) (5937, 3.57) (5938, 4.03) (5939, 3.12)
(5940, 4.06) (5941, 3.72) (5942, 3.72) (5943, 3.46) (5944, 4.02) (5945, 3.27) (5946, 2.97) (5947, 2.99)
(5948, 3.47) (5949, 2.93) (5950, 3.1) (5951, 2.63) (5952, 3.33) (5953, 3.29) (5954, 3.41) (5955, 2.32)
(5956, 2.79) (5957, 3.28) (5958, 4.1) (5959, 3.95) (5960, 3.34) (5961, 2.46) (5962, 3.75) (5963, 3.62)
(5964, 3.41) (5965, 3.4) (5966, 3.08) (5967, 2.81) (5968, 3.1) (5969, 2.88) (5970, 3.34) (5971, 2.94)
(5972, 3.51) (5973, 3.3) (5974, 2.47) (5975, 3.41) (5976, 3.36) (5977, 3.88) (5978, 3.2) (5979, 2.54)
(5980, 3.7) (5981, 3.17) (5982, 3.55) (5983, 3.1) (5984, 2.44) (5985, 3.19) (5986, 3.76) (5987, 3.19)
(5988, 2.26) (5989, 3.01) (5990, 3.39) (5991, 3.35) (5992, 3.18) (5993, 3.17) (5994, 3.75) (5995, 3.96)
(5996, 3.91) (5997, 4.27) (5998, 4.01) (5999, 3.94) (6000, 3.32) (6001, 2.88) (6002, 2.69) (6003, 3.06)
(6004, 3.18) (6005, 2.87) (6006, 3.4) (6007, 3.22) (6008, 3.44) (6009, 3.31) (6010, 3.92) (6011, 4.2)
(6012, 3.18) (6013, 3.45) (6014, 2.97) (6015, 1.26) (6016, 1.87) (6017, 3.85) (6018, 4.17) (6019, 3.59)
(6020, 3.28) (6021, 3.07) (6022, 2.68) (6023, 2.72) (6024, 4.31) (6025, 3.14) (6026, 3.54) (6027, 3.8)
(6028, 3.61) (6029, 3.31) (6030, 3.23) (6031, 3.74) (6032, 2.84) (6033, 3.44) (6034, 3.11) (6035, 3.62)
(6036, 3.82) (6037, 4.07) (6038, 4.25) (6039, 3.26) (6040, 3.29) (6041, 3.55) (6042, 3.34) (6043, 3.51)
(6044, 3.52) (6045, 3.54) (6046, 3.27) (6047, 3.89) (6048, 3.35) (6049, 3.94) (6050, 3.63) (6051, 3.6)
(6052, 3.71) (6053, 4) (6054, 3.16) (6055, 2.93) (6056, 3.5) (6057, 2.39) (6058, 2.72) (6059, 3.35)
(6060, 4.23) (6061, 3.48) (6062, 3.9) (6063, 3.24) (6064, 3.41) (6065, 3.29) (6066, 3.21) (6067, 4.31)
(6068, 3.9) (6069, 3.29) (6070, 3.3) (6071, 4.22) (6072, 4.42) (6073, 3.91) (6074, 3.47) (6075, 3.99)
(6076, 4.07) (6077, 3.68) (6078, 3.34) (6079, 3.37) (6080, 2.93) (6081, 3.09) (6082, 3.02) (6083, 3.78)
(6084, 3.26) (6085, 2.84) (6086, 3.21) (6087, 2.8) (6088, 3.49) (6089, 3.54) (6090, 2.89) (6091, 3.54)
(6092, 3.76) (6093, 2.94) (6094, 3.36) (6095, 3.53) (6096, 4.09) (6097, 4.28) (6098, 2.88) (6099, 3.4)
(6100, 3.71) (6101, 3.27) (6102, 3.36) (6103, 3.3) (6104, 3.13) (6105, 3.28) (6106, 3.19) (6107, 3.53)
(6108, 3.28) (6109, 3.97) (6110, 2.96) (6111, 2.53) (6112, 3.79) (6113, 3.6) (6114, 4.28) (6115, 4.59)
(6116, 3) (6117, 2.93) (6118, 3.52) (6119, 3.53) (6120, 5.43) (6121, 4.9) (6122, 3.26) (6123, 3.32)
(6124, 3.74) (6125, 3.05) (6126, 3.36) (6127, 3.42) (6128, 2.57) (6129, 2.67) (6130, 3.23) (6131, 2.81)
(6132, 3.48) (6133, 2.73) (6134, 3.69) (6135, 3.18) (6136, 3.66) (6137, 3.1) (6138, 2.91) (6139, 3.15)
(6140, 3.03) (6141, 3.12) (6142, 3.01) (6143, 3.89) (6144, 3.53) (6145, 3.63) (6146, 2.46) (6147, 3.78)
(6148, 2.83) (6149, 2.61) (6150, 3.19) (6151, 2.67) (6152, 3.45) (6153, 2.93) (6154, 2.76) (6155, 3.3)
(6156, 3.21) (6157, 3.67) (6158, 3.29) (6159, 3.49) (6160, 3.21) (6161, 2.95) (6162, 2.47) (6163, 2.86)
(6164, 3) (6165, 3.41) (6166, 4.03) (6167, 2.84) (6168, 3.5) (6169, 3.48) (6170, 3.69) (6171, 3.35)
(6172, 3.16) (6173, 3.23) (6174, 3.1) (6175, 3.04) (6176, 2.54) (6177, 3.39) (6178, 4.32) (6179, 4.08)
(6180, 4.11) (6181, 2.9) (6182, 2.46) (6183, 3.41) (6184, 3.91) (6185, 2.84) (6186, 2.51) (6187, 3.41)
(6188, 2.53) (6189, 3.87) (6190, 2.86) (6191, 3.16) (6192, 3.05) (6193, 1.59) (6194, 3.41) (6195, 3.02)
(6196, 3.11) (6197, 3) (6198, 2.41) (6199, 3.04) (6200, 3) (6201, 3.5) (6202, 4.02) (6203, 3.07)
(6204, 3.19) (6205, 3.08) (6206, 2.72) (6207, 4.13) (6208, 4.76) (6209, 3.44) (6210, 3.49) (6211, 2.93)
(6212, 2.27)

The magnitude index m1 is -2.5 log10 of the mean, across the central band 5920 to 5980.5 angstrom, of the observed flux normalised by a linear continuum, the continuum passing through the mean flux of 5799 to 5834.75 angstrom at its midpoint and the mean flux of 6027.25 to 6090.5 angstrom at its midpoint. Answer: 0.062 mag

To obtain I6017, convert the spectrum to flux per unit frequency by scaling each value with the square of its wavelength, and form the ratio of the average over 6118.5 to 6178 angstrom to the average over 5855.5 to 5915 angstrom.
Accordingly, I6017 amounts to 1.2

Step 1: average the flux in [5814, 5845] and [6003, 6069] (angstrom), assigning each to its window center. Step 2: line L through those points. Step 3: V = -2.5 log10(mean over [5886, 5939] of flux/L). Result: 0.14 mag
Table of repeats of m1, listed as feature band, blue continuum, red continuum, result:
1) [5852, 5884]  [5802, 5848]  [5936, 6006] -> 0.06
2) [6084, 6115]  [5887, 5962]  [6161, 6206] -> -0.09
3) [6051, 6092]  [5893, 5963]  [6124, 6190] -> -0.09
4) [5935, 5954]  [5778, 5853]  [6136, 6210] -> -0.05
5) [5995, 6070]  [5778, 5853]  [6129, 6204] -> -0.07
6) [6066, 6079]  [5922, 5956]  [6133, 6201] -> -0.18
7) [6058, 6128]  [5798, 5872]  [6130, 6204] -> -0.09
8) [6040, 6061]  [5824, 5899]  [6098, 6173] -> -0.06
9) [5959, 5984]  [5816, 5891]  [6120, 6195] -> 0.01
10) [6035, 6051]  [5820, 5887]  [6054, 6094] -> -0.06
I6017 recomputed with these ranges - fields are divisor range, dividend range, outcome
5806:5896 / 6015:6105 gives 1.14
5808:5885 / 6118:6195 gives 1.09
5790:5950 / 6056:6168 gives 1.14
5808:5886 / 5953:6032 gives 1.04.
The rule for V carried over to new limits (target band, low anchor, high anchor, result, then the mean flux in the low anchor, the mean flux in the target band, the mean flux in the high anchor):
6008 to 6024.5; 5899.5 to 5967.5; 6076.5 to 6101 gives 0.014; 3.2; 3.25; 3.36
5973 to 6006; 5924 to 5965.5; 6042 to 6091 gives 0.022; 3.29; 3.29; 3.48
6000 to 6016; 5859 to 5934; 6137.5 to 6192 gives 0.001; 3.03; 3.1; 3.21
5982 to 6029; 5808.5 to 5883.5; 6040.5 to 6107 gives 0.039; 3.32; 3.3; 3.47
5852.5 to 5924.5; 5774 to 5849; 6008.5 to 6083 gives 0.096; 3.3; 3.07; 3.46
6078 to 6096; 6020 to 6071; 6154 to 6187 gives 0.040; 3.47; 3.28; 3.27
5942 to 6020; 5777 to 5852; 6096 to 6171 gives 0.013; 3.28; 3.27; 3.33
